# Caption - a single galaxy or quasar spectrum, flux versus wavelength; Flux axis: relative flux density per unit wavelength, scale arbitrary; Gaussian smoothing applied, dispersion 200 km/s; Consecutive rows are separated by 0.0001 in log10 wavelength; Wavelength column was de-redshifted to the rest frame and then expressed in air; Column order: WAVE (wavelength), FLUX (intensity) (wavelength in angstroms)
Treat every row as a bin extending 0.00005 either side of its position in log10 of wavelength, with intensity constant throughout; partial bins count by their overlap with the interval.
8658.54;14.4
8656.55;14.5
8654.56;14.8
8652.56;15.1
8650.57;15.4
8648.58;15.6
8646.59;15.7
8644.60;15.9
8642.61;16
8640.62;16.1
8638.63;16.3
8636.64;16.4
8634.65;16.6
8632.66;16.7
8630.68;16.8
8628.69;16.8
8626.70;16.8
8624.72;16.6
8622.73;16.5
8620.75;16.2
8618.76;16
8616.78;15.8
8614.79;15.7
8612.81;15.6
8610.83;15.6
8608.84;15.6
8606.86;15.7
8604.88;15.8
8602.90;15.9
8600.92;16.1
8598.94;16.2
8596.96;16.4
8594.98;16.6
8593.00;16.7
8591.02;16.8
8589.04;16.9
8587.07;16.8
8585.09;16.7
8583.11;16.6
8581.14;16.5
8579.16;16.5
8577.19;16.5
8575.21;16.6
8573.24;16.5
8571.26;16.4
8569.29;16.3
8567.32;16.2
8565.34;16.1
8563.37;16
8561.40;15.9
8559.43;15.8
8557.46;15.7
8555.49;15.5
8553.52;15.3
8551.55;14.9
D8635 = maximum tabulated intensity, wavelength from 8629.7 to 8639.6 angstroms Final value 16.8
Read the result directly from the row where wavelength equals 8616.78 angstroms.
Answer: 15.8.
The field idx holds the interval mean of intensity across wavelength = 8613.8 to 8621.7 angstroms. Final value 15.9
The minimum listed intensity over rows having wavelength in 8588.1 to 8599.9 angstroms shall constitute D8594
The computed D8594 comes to 16.2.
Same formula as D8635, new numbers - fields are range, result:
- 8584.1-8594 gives 16.9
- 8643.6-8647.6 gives 15.9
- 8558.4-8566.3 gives 16.1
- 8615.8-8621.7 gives 16.2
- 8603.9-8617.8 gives 15.8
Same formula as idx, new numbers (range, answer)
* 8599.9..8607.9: 15.9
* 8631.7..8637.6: 16.6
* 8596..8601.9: 16.2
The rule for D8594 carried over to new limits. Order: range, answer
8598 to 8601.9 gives 16.1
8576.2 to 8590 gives 16.5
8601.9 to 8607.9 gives 15.7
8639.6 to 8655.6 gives 14.8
